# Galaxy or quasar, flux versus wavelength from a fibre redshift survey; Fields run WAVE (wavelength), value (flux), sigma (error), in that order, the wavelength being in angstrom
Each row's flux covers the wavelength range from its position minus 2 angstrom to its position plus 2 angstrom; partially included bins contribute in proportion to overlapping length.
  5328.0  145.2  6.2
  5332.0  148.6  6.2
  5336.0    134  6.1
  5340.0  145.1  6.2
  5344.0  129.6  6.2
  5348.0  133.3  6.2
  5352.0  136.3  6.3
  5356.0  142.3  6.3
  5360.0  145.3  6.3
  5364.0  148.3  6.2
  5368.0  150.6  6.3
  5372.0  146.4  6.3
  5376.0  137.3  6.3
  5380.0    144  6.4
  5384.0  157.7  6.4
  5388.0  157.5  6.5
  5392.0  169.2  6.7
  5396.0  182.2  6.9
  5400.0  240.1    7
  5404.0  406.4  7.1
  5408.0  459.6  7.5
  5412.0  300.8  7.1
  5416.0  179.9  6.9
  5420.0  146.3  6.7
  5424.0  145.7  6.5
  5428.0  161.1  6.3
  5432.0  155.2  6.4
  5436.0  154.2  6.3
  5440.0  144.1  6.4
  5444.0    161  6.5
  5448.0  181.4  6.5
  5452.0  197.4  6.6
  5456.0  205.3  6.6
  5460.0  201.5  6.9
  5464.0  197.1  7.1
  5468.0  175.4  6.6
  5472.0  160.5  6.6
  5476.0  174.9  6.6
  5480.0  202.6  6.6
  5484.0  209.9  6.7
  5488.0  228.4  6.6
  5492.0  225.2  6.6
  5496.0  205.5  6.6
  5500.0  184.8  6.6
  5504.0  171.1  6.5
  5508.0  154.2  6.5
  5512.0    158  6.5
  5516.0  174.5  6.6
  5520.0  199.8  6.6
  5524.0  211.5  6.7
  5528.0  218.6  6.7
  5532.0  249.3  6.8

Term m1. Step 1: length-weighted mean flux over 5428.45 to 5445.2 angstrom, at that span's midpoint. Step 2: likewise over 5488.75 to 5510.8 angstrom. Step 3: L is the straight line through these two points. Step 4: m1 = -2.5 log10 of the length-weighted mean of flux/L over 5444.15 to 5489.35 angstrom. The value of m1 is -0.129 mag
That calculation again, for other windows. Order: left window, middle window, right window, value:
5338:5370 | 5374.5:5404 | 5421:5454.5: -0.229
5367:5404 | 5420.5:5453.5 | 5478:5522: 0.147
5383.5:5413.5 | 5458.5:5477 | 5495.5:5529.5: 0.188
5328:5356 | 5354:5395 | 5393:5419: 0.363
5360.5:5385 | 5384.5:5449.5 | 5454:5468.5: -0.220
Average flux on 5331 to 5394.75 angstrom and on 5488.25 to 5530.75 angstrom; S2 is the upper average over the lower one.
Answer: 1.32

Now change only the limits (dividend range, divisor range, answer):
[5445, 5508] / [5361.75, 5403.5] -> 1.12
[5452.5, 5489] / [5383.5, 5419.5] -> 0.78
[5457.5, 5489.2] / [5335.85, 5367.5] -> 1.38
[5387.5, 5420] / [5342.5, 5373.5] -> 1.83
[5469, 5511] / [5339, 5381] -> 1.35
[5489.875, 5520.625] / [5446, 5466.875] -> 0.94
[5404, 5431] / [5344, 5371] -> 1.71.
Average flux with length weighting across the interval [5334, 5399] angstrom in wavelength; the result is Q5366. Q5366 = 149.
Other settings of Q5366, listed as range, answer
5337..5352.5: 136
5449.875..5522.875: 191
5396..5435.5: 237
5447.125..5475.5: 188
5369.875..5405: 187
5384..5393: 161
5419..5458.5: 166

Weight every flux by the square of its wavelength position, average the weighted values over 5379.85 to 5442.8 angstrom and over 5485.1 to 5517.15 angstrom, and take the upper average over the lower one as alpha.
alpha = 0.94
